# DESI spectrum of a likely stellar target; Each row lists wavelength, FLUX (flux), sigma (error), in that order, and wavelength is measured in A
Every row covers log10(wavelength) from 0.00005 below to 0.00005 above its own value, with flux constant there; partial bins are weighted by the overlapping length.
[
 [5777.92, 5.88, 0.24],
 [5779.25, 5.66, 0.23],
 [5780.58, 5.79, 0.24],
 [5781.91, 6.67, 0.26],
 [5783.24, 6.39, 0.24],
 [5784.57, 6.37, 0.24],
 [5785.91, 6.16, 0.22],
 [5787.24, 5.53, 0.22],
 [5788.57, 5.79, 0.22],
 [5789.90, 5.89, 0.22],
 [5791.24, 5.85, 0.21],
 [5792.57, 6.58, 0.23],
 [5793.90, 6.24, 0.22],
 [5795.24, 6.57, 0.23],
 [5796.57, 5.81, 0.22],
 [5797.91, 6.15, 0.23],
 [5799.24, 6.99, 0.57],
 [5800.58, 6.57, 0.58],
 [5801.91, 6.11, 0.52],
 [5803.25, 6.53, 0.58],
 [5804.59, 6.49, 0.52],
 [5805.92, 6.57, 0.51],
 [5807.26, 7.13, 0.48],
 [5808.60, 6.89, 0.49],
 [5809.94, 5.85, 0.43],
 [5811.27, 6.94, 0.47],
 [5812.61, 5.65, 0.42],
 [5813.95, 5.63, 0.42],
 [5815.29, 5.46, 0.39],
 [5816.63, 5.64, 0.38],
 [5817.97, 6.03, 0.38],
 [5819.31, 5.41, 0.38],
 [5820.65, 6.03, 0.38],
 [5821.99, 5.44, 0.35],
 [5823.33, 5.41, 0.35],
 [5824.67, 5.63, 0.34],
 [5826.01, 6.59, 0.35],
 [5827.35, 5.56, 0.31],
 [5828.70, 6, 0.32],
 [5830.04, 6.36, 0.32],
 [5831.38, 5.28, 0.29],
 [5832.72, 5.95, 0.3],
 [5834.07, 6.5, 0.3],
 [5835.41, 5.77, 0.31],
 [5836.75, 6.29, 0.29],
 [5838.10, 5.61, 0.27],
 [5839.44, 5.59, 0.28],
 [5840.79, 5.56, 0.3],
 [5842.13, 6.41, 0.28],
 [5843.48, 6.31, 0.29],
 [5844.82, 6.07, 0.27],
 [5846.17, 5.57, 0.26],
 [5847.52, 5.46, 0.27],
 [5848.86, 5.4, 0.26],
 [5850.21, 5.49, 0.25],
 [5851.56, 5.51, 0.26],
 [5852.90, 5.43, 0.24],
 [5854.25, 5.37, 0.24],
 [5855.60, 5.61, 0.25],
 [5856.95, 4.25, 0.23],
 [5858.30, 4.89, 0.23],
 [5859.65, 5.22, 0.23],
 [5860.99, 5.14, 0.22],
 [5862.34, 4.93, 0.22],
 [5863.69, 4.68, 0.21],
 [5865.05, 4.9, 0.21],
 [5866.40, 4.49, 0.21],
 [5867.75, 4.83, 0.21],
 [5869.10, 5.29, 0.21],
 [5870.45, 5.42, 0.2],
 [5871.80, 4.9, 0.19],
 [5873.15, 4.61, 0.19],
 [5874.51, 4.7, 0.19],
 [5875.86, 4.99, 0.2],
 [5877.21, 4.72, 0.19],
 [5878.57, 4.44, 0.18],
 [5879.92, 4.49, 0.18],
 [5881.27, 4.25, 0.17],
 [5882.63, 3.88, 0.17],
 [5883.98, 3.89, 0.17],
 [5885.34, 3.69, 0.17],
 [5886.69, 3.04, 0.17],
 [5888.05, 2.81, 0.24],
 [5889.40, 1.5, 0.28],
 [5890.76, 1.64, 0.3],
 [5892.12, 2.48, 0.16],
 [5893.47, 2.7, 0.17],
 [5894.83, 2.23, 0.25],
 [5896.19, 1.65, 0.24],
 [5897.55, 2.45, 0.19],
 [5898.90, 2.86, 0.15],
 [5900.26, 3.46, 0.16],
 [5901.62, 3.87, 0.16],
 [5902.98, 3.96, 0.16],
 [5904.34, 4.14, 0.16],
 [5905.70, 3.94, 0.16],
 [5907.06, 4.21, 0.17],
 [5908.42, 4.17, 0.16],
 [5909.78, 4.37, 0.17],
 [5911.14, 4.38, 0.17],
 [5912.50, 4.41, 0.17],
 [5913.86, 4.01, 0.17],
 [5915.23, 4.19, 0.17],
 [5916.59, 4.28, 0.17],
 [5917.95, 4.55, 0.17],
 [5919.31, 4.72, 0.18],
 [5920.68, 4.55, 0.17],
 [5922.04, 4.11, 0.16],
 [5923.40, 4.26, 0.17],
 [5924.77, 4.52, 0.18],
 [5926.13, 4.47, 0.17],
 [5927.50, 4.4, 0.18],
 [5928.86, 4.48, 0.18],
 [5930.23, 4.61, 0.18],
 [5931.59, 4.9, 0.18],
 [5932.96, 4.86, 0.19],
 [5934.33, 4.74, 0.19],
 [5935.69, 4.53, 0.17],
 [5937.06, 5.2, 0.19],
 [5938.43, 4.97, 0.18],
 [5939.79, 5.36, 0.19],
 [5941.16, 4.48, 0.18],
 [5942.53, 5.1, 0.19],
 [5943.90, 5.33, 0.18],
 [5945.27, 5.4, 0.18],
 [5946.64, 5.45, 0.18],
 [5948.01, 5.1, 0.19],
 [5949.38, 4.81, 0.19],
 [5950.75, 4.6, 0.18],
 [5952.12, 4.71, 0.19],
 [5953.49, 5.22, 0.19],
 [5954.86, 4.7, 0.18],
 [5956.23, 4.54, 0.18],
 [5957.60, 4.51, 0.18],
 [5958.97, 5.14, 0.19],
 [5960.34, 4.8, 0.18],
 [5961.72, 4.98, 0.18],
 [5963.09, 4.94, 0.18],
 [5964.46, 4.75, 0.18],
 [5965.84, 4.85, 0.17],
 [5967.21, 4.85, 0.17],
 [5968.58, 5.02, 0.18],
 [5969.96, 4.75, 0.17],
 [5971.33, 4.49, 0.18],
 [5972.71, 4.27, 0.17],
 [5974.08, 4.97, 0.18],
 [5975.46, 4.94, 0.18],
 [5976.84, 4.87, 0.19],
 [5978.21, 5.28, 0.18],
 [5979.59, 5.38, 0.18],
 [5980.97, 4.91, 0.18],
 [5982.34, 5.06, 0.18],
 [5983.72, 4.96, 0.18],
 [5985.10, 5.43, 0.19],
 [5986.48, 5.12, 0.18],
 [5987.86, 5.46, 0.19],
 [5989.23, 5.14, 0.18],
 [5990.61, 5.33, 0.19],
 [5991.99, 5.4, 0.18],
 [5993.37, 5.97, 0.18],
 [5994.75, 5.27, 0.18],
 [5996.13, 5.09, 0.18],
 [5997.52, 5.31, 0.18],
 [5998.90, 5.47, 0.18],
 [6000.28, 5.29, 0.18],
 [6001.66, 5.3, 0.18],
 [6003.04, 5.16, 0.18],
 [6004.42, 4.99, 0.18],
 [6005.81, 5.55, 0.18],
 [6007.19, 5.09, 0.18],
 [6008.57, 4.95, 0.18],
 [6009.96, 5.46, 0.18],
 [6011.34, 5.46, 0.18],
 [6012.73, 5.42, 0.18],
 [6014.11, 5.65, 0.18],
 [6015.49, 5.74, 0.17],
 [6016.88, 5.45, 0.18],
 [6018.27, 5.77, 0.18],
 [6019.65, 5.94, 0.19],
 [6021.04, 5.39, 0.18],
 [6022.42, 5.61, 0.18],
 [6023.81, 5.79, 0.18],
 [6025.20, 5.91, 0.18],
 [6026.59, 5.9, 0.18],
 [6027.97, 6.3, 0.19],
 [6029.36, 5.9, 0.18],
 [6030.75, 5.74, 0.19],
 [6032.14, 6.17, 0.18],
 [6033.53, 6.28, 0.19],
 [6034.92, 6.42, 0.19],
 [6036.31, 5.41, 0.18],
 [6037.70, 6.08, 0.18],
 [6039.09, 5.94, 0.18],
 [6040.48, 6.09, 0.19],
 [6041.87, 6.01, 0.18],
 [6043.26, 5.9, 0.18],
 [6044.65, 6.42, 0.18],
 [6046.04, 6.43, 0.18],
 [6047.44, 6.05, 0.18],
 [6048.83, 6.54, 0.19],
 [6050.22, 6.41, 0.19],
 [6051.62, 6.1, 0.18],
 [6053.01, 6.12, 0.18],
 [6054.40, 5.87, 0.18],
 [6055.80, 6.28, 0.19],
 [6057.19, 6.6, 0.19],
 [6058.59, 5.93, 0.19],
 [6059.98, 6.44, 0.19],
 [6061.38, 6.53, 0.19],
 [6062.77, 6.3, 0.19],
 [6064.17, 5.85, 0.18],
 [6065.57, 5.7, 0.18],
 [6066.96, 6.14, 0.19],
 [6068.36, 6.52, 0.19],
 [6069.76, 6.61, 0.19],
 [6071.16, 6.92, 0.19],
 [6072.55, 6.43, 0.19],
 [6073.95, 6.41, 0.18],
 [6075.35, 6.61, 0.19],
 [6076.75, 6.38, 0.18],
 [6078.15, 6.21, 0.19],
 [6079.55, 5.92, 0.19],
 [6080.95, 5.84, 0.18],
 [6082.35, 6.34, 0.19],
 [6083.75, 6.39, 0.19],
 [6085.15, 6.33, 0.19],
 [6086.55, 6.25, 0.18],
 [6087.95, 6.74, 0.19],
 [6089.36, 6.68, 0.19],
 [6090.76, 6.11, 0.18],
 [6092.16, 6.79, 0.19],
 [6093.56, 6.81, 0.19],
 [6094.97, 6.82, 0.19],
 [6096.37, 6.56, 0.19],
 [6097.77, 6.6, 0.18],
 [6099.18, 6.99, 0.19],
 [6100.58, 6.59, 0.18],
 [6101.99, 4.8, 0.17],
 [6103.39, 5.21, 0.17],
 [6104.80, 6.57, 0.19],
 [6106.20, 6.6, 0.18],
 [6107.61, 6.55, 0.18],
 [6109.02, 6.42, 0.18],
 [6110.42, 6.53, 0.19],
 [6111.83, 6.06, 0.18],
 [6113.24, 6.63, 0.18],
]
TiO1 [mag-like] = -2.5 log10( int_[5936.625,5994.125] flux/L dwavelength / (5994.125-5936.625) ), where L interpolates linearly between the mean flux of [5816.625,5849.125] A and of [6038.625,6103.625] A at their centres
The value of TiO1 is 0.21 mag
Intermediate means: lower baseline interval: 5.84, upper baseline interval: 6.3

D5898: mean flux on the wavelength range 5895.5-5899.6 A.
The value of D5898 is 2.33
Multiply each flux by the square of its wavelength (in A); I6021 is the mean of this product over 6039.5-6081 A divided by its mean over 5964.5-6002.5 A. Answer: 1.26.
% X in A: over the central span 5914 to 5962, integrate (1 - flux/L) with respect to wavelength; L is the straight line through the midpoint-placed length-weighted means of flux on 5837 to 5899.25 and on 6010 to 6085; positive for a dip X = 3.4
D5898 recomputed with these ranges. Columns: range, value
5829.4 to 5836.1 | 5.98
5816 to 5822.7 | 5.71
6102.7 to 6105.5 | 5.89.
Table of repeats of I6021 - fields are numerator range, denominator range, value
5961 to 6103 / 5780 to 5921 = 1.21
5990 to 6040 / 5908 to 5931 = 1.32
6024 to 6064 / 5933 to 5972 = 1.29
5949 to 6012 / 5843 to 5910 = 1.23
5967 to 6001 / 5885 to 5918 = 1.56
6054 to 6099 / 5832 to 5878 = 1.29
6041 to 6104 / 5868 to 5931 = 1.70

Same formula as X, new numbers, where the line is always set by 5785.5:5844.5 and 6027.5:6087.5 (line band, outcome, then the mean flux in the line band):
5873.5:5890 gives 6.0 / 3.89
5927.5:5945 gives 3.6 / 4.87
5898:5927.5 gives 9.5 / 4.16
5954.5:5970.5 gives 3.5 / 4.82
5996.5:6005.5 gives 1.3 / 5.26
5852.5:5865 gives 2.2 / 5.04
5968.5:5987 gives 3.6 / 4.96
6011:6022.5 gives 1.1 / 5.61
